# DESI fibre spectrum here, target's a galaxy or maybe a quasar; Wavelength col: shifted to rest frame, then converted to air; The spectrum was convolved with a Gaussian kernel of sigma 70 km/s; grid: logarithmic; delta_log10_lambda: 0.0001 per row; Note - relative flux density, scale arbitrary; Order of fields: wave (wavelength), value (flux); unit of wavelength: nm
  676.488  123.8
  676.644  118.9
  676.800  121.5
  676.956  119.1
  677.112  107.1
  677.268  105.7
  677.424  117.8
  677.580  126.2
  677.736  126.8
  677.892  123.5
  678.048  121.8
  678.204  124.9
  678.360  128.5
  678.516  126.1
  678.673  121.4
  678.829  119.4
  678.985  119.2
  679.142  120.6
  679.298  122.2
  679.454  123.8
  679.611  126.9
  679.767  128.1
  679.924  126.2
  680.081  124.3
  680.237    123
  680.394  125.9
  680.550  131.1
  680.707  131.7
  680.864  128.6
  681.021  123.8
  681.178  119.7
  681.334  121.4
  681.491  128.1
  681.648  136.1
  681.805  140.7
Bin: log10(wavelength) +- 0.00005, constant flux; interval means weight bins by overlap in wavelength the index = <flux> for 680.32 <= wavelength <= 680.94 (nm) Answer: 129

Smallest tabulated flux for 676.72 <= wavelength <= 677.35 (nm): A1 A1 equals 105.7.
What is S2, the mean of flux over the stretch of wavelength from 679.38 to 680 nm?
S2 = 126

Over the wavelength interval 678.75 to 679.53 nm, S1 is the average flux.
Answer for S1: 121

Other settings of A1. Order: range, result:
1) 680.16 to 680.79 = 123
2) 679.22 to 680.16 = 122.2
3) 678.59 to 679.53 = 119.2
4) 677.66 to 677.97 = 123.5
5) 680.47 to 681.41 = 119.7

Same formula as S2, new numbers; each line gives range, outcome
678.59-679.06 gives 120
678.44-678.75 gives 123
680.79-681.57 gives 124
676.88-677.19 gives 113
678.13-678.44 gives 127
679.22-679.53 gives 123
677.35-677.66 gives 122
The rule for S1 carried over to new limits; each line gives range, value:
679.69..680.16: 126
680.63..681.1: 128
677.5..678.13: 125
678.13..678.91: 124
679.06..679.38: 121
